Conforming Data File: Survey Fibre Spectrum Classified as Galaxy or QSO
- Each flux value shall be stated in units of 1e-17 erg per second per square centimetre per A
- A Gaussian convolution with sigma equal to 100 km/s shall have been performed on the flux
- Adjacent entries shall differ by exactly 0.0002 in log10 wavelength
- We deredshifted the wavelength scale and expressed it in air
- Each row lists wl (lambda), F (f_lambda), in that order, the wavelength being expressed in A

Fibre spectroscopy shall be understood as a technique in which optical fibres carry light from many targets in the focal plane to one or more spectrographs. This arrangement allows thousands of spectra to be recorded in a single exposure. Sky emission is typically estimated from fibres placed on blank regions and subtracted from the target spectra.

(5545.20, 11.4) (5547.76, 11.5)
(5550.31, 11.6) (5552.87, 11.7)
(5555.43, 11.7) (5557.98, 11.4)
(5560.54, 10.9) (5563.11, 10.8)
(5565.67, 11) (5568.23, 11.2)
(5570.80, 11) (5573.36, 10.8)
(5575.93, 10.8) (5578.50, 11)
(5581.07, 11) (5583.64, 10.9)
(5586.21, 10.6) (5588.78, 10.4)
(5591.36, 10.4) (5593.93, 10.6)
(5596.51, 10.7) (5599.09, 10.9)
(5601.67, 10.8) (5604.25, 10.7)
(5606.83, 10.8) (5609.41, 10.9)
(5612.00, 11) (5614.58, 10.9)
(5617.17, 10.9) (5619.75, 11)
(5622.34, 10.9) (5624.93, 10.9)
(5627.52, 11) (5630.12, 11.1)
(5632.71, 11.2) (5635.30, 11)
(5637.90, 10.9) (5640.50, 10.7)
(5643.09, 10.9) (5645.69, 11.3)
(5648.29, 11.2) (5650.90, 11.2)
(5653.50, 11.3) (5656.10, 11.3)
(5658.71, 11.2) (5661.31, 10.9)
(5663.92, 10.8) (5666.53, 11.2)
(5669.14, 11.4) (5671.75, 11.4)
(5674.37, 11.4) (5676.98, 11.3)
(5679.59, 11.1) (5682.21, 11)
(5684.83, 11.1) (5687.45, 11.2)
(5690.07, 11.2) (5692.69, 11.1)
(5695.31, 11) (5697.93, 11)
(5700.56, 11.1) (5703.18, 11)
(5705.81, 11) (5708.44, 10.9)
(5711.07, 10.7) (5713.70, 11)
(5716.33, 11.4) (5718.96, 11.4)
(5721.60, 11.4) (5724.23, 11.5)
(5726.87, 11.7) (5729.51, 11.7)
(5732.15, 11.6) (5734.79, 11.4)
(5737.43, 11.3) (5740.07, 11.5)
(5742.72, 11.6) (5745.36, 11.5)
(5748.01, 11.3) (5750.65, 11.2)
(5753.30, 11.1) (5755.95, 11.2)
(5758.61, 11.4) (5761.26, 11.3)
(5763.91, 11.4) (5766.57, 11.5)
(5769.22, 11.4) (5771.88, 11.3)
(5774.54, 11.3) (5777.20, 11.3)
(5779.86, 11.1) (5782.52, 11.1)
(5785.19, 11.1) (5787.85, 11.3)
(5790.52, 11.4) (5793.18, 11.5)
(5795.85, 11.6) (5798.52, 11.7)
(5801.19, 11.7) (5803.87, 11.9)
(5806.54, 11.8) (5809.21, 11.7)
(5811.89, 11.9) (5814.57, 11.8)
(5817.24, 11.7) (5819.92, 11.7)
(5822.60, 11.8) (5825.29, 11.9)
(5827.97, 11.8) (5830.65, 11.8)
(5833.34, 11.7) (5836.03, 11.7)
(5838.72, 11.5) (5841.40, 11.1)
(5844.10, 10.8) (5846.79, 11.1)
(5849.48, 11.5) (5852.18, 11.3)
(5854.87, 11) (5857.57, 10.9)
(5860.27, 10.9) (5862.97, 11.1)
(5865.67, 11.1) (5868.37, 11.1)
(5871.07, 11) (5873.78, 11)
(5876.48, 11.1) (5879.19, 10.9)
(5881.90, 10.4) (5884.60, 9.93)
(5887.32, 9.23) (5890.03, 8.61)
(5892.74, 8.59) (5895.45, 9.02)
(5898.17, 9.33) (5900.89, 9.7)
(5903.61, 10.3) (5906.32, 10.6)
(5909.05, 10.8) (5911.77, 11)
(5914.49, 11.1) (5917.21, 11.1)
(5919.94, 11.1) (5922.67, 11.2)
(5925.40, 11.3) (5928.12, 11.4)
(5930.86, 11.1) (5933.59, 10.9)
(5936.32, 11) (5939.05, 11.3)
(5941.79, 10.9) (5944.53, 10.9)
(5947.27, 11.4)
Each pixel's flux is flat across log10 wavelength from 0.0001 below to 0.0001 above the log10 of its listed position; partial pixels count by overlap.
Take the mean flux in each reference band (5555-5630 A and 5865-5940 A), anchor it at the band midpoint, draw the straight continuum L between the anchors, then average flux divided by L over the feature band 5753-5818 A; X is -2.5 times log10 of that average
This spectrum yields -0.08 mag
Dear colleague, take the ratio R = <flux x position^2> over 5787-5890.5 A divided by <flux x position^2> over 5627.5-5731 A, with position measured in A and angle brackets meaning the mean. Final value 1.1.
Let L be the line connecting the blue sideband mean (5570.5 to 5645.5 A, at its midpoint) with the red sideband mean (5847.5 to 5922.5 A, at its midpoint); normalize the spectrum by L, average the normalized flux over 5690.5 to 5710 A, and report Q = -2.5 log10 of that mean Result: -0.03 mag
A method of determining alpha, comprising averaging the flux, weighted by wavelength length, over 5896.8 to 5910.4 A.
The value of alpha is 10.1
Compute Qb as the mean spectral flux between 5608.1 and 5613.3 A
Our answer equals 11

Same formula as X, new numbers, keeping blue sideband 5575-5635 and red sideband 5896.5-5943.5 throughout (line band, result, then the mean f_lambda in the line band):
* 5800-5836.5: -0.09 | 11.8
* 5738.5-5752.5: -0.06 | 11.4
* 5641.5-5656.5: -0.03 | 11.2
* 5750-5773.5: -0.05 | 11.3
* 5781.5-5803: -0.06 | 11.4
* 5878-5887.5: 0.06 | 10.2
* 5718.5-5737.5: -0.07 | 11.5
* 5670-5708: -0.03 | 11.1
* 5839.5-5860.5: -0.03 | 11.1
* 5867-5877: -0.02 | 11.1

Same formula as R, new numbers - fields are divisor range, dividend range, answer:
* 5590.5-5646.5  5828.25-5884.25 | 1.11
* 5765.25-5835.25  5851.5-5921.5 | 0.93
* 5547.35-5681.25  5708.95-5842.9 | 1.10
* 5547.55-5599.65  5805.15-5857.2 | 1.15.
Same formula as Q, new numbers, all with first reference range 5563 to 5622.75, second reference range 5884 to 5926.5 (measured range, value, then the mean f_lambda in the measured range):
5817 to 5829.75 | -0.14 mag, 11.8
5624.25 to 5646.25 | -0.02 mag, 11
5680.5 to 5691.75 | -0.05 mag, 11.1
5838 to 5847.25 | -0.08 mag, 11.1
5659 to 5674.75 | -0.05 mag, 11.2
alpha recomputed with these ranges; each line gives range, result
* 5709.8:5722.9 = 11.2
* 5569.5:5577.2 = 10.9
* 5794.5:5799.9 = 11.6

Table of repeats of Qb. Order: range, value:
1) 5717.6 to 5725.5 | 11.4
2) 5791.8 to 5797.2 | 11.6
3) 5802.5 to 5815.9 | 11.8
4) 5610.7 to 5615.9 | 10.9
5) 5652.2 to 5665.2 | 11.1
